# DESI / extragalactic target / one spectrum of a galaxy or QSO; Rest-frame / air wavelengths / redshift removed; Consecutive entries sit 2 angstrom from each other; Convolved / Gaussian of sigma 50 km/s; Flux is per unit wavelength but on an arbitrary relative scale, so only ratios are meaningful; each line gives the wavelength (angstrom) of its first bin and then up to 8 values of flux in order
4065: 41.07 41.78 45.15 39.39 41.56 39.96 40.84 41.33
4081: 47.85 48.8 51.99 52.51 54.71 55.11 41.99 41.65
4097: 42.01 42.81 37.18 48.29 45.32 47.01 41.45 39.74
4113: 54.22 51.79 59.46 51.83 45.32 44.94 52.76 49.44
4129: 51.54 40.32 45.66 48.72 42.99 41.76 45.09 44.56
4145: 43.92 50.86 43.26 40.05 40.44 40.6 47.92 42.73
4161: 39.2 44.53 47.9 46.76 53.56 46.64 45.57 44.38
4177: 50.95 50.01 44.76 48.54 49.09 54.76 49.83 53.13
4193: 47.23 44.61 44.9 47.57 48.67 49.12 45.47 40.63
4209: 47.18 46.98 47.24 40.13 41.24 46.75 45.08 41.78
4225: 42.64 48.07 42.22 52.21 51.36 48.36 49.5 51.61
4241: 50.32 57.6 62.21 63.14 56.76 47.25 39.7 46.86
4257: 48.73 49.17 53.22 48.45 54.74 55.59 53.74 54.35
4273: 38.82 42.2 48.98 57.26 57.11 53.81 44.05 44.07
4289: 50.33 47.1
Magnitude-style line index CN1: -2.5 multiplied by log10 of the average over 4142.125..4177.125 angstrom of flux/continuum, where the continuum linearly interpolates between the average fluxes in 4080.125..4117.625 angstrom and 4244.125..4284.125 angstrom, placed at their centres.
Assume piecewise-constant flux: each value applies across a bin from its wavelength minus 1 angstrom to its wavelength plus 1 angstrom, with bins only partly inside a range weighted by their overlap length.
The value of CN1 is 0.09 mag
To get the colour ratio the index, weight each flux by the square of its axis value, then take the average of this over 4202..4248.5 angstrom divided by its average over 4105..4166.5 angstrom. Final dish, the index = 1.10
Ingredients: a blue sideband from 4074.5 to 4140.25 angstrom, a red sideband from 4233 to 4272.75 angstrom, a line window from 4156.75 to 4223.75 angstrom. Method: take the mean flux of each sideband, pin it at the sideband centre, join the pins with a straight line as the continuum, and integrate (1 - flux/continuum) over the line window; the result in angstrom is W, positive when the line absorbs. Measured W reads 4.1 angstrom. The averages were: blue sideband 46.8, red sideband 51.9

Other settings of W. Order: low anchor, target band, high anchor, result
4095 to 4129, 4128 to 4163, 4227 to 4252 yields 3.2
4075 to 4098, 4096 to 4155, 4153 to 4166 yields -1.0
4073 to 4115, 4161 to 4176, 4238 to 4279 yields 0.5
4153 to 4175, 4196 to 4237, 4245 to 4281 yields 2.0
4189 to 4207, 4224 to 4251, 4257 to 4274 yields -1.3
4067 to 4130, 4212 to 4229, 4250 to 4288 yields 1.6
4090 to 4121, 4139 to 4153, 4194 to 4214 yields 0.7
